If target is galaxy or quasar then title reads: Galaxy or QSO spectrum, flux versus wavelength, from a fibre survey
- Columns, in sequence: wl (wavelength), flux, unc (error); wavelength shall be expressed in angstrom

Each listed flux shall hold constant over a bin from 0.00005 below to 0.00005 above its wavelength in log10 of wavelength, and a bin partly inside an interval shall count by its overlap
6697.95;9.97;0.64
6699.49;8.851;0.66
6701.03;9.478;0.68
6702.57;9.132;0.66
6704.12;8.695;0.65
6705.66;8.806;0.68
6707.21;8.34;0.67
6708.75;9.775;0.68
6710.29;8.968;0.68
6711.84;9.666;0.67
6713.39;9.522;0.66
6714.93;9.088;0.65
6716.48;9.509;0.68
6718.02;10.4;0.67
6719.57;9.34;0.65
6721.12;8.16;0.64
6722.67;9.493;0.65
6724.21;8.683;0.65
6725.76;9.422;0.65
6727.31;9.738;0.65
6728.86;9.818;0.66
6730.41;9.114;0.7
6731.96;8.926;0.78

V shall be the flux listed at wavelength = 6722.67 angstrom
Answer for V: 9.493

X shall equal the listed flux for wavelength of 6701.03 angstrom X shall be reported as 9.478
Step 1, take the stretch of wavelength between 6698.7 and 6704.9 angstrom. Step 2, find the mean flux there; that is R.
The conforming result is 9.05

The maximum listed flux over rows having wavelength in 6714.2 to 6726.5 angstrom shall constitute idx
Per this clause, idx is 10.4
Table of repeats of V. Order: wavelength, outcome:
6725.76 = 9.422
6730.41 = 9.114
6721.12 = 8.16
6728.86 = 9.818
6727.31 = 9.738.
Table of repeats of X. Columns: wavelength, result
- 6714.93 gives 9.088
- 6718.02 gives 10.4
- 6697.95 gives 9.97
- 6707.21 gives 8.34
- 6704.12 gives 8.695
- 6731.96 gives 8.926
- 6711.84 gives 9.666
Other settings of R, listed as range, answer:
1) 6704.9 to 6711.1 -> 8.97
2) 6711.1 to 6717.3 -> 9.46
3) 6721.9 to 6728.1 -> 9.34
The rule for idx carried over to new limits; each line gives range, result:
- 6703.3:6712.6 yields 9.775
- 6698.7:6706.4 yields 9.478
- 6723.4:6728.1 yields 9.738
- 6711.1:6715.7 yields 9.666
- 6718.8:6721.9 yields 9.34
